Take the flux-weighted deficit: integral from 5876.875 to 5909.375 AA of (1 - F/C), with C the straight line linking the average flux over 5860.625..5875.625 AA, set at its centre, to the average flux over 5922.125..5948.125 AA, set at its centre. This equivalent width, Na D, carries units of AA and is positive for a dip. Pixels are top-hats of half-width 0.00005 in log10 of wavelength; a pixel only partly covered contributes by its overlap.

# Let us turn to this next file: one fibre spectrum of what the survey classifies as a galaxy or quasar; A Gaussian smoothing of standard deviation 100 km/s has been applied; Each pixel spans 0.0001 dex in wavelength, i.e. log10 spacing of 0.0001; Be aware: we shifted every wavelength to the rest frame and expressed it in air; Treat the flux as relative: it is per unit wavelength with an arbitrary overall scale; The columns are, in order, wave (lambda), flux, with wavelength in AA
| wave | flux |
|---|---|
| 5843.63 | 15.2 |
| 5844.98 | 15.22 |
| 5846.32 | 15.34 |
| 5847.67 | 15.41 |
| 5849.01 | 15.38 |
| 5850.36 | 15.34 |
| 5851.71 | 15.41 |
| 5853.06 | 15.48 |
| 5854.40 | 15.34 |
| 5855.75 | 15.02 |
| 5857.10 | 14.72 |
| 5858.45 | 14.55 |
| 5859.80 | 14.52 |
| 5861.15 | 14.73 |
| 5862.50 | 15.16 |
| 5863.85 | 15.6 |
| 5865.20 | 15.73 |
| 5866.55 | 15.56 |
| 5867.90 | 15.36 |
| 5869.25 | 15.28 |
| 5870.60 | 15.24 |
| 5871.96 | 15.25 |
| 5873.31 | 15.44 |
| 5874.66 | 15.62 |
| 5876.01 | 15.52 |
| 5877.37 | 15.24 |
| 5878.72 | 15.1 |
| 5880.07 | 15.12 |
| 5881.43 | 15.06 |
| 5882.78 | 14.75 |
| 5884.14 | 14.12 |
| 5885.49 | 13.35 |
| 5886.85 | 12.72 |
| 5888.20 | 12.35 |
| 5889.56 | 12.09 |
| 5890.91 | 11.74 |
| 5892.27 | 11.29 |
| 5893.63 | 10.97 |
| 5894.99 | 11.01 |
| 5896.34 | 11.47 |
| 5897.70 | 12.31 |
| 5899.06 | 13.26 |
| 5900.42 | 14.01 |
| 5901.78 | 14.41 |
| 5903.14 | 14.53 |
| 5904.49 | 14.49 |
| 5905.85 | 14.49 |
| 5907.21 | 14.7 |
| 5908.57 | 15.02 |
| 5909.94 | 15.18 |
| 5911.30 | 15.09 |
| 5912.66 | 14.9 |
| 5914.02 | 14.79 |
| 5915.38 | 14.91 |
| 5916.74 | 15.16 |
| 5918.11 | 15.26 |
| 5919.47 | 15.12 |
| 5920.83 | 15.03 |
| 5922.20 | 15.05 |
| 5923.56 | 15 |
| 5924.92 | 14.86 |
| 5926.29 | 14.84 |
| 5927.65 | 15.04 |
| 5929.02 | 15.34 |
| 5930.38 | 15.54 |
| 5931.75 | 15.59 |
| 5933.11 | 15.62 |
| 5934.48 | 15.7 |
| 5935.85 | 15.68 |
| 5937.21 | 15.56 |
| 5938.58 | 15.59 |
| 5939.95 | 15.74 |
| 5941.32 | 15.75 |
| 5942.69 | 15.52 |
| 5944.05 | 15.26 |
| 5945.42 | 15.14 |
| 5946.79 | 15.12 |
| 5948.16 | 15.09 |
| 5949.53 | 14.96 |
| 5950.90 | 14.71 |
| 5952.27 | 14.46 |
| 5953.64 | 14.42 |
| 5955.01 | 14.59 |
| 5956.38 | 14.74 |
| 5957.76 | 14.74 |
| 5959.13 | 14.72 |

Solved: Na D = 4.00 AA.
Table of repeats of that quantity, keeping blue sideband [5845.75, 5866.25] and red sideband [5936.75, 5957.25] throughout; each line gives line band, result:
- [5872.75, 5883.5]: -0.04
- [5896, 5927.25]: 1.19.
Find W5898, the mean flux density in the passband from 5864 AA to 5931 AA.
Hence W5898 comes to 14.4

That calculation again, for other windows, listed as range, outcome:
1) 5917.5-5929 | 15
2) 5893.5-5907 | 13.2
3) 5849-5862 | 15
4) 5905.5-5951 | 15.2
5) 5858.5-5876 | 15.3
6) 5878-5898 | 12.9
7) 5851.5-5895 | 14.4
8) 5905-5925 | 15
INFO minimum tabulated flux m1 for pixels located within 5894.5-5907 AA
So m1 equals 11.01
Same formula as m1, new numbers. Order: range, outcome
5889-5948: 10.97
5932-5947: 15.12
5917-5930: 14.84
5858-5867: 14.52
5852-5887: 12.72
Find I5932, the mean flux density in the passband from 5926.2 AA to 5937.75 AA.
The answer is 15.5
